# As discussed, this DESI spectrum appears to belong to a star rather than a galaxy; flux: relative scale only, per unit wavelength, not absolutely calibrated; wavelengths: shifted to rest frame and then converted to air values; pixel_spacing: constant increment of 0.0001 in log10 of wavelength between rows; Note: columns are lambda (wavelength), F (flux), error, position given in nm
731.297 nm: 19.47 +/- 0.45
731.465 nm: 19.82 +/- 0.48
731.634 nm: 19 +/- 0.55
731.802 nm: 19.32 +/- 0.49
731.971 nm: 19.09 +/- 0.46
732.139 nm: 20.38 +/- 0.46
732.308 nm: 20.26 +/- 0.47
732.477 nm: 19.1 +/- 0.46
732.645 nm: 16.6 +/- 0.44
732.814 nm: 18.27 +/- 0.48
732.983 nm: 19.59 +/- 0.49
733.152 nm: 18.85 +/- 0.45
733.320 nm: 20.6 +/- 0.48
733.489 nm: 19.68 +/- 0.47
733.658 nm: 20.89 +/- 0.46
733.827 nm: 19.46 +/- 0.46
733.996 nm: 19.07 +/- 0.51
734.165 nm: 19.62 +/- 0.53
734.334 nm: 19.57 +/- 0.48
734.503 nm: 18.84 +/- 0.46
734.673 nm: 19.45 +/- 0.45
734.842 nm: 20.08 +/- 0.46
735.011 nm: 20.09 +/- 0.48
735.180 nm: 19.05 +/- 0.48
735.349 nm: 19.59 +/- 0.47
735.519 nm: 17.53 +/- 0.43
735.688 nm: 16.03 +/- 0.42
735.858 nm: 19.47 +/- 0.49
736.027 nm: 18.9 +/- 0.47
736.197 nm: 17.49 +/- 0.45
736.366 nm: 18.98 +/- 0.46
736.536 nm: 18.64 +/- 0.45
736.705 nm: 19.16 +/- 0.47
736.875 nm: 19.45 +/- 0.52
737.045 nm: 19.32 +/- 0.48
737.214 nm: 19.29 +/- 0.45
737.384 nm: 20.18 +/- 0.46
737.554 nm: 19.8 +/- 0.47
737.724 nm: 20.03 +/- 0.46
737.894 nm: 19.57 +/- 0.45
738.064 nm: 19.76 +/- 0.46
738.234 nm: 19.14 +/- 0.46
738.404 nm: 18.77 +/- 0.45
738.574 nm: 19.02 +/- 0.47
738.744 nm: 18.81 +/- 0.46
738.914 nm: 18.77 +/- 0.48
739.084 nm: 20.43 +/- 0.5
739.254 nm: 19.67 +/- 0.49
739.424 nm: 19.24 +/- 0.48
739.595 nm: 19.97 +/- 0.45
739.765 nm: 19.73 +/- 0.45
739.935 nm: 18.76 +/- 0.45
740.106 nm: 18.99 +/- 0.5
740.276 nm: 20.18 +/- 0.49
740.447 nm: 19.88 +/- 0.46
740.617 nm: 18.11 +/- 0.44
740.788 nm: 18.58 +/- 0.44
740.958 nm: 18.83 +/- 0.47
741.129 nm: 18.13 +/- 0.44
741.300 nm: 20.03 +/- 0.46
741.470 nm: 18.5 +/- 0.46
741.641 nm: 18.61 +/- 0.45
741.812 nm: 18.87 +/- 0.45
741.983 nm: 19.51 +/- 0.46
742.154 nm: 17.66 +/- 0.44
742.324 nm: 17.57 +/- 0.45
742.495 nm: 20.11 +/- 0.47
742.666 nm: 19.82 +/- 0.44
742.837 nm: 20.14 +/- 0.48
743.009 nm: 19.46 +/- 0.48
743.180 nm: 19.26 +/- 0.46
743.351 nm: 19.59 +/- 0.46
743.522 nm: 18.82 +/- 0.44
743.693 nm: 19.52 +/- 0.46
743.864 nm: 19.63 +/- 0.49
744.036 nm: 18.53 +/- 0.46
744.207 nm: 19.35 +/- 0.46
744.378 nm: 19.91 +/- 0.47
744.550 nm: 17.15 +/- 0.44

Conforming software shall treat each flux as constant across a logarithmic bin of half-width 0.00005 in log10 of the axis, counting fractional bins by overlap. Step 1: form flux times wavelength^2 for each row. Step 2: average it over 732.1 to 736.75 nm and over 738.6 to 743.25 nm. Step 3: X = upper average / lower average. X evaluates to 1.0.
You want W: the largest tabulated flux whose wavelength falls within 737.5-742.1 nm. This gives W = 20.43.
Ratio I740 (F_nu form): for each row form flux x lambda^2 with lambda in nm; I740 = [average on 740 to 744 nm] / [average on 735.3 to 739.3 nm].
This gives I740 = 1.0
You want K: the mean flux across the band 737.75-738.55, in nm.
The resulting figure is 19.3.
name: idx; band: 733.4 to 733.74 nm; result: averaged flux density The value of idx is 20.3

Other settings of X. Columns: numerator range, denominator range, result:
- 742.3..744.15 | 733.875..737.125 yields 1.04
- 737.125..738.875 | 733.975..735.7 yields 1.02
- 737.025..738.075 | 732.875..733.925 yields 1.01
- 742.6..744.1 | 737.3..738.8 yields 1.01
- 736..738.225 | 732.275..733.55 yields 1.02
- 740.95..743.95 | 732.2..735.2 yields 1.01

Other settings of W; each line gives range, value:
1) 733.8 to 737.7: 20.18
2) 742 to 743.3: 20.14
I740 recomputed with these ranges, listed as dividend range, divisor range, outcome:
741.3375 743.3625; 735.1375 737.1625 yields 1.04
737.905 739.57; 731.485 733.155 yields 1.03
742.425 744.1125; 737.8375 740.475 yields 1.01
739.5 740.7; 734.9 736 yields 1.05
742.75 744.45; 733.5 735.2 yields 1.01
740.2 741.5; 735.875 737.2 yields 1.02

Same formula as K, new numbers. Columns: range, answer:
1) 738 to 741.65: 19.2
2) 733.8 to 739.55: 19.2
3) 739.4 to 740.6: 19.5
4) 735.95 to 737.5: 19.1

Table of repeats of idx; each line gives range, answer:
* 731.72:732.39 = 19.8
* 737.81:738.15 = 19.7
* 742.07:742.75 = 18.8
